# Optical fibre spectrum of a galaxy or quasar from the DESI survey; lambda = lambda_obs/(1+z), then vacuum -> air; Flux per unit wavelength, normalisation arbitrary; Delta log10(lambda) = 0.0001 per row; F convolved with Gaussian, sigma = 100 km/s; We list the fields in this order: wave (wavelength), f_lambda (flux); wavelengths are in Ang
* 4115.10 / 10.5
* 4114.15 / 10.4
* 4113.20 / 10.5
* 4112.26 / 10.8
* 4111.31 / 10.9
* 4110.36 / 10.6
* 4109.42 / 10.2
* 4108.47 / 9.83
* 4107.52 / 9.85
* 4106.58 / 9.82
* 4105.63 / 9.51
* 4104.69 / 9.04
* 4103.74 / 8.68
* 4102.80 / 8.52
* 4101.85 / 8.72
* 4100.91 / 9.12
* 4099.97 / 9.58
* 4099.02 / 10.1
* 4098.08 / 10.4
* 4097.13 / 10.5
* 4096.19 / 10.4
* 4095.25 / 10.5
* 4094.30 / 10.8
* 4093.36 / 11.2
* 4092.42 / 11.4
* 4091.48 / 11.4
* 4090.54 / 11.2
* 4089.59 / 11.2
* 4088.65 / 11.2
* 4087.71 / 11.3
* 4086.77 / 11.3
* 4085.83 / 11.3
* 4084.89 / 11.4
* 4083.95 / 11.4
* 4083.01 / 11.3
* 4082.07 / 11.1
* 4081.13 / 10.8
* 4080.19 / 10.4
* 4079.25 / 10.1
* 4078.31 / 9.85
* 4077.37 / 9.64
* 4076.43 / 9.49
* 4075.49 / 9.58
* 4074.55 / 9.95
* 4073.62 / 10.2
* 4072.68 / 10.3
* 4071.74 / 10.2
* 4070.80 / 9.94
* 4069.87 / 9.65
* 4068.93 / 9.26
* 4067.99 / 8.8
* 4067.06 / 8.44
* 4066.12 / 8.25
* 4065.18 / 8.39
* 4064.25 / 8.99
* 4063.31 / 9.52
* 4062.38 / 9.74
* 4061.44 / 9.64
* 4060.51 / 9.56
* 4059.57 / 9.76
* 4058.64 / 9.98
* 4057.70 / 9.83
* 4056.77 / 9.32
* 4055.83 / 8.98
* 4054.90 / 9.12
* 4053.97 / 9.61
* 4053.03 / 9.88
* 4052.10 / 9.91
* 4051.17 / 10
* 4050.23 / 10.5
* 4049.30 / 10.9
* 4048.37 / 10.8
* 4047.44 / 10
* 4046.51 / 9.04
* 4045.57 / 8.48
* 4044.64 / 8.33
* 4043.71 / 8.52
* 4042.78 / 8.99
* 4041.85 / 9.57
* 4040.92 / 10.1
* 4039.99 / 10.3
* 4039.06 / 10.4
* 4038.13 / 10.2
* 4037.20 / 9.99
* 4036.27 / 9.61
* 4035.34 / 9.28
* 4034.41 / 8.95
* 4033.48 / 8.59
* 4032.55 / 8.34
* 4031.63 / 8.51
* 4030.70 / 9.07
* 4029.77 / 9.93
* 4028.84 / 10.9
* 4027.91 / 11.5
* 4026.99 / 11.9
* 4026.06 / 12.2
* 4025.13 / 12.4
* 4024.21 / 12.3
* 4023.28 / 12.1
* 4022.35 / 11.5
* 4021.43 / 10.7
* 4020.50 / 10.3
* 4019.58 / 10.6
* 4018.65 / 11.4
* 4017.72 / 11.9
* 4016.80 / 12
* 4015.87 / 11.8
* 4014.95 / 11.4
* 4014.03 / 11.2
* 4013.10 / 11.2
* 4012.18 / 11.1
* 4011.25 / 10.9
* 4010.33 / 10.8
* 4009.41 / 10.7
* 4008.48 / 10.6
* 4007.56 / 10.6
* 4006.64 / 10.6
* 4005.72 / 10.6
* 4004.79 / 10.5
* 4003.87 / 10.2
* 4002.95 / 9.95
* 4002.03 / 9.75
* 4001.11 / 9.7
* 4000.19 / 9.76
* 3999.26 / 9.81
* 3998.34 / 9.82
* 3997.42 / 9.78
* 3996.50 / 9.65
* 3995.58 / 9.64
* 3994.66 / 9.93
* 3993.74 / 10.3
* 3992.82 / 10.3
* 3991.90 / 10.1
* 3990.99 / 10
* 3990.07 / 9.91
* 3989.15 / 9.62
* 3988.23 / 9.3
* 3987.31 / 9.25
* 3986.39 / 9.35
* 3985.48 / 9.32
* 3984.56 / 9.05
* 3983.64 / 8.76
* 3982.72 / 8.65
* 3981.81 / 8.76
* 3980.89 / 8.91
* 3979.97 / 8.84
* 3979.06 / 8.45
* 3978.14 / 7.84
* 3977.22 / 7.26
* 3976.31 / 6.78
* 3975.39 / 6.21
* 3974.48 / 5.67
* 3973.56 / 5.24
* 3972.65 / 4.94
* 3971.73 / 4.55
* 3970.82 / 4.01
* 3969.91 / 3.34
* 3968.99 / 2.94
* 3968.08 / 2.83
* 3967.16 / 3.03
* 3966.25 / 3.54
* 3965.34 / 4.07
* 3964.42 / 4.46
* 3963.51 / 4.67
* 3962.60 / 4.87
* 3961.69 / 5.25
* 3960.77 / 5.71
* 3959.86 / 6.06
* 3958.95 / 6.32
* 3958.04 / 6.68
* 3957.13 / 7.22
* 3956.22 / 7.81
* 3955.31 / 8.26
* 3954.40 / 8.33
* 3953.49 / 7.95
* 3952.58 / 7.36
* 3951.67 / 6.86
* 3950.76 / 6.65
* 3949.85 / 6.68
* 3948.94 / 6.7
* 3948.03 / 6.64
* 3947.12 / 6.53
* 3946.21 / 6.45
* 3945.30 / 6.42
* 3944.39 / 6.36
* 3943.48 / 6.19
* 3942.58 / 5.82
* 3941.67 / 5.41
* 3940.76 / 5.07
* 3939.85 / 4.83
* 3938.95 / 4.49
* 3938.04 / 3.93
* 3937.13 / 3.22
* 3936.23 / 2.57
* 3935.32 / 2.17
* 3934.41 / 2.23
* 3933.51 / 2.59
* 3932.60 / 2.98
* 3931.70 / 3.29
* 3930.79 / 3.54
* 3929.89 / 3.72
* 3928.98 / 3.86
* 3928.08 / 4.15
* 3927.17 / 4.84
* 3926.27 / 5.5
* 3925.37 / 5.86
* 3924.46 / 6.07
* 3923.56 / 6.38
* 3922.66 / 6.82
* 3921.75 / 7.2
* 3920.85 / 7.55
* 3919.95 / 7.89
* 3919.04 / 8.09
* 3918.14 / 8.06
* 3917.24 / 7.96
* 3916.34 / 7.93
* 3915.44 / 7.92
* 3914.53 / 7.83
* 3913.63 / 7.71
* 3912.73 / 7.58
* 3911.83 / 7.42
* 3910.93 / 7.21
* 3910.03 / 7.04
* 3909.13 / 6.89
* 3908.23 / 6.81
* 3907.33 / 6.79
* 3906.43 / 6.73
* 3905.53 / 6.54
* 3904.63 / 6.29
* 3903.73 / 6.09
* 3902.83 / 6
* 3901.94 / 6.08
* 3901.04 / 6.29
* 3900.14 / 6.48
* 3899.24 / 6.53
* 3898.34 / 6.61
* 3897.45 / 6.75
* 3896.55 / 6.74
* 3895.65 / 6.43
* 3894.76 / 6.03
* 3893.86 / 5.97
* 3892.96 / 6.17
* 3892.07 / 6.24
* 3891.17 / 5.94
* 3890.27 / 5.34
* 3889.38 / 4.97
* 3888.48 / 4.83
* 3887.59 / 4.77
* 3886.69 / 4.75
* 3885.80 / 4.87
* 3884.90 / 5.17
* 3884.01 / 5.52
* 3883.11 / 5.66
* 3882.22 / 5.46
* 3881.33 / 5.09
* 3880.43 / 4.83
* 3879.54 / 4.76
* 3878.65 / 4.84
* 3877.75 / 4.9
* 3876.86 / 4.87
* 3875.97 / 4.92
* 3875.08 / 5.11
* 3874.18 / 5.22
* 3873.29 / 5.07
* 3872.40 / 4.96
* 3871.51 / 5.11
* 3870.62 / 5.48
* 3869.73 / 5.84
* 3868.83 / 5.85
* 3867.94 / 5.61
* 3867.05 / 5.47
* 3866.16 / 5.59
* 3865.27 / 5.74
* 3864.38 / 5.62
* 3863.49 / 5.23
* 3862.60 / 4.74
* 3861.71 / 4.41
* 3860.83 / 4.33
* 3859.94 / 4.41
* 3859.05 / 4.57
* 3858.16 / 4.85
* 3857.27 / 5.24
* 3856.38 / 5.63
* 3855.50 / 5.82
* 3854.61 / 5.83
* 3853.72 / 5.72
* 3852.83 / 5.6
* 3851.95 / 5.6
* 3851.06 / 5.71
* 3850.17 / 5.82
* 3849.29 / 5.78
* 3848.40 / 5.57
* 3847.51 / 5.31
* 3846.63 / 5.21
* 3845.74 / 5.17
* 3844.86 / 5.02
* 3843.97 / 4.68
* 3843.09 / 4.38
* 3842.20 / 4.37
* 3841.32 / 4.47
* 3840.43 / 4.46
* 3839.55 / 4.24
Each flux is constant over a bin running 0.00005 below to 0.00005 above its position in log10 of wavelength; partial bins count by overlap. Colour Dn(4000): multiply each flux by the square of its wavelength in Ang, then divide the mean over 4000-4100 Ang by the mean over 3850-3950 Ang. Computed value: 2.0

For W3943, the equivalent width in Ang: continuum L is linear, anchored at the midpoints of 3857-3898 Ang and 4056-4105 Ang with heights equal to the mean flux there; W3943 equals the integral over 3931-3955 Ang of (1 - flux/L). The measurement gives 5.5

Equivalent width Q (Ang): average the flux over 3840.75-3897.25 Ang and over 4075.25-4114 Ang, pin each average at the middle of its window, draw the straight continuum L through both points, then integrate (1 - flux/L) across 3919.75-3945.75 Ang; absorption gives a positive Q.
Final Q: 7.3 Ang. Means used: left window 5.29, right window 10.4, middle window 4.83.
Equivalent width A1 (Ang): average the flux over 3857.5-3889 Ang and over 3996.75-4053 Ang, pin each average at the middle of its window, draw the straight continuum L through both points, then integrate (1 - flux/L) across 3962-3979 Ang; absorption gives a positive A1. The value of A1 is 7.2 Ang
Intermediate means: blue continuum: 5.1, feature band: 4.88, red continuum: 10.3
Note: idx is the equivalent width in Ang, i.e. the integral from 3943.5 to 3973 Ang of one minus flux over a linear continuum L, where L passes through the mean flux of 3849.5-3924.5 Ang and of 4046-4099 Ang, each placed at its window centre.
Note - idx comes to 7.0 Ang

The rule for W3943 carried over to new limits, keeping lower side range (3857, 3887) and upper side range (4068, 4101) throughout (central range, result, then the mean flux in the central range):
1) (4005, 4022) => -4.5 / 11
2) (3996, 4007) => -2.1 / 10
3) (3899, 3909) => -0.8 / 6.43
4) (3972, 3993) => -1.0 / 8.31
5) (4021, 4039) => -2.6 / 10.4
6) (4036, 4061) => -0.3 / 9.69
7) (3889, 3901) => -1.0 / 6.18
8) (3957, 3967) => 2.9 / 5.22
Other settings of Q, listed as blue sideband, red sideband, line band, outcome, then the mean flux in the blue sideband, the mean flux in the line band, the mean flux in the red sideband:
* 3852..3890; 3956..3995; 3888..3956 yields -0.3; 5.18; 6.05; 6.97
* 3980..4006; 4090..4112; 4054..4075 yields 1.1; 9.64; 9.45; 10.1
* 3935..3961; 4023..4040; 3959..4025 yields -1.6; 6.05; 8.68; 10.3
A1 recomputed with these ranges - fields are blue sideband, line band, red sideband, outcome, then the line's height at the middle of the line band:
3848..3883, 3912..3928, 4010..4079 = -0.9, 6.72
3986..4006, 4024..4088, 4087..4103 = 2.0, 10.2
